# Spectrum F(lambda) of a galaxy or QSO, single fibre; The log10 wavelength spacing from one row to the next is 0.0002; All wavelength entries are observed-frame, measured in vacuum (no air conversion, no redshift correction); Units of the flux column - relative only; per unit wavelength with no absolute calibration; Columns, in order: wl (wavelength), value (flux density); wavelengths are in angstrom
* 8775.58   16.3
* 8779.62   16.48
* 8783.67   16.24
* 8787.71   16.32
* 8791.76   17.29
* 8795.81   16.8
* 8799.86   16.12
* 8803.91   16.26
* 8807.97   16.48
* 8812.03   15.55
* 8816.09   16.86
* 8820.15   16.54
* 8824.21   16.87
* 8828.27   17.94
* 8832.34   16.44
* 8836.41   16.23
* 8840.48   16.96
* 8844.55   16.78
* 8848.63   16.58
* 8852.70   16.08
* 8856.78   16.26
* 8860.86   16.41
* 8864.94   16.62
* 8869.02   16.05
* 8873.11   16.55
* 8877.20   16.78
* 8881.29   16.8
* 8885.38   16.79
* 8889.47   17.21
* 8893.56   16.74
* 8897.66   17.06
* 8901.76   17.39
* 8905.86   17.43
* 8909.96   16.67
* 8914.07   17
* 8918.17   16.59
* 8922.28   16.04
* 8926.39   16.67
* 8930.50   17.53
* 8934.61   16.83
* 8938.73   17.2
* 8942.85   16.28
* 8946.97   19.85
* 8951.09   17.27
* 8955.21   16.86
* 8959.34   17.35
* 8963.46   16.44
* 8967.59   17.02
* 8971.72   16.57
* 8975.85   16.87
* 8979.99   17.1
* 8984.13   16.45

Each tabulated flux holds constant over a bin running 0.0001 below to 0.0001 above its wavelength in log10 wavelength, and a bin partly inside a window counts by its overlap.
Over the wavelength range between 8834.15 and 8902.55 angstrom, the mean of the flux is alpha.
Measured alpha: 16.7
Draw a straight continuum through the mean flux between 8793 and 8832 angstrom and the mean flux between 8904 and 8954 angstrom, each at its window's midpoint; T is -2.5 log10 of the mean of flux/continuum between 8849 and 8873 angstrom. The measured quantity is 0.03 mag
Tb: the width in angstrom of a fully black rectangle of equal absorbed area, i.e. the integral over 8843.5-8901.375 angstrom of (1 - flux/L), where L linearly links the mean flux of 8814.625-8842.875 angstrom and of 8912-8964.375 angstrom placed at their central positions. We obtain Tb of 1.0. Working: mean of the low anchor 16.8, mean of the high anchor 17.1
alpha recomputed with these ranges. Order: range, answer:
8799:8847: 16.6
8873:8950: 17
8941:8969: 17.3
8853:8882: 16.5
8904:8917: 17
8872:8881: 16.7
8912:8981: 17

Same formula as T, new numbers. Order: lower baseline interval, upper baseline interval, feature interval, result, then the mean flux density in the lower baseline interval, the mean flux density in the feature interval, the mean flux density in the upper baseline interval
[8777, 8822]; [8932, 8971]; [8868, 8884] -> 0.02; 16.4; 16.6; 17.2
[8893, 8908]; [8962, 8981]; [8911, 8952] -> -0.01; 17.2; 17.1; 16.8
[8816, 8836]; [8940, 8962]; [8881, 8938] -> 0.02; 16.9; 16.9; 17.5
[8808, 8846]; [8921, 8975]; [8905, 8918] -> 0.00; 16.7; 16.9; 17.1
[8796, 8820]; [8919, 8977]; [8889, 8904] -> -0.02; 16.3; 17.1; 17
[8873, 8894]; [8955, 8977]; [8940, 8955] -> -0.05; 16.8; 17.7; 16.9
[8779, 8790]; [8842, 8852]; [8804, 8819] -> 0.01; 16.3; 16.3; 16.6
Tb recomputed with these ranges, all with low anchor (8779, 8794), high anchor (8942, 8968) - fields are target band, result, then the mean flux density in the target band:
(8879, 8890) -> 0.1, 16.9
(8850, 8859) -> 0.4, 16.2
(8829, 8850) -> 0.2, 16.7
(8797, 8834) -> 0.3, 16.6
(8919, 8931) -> 0.4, 16.6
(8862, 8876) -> 0.4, 16.4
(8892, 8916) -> 0.1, 17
